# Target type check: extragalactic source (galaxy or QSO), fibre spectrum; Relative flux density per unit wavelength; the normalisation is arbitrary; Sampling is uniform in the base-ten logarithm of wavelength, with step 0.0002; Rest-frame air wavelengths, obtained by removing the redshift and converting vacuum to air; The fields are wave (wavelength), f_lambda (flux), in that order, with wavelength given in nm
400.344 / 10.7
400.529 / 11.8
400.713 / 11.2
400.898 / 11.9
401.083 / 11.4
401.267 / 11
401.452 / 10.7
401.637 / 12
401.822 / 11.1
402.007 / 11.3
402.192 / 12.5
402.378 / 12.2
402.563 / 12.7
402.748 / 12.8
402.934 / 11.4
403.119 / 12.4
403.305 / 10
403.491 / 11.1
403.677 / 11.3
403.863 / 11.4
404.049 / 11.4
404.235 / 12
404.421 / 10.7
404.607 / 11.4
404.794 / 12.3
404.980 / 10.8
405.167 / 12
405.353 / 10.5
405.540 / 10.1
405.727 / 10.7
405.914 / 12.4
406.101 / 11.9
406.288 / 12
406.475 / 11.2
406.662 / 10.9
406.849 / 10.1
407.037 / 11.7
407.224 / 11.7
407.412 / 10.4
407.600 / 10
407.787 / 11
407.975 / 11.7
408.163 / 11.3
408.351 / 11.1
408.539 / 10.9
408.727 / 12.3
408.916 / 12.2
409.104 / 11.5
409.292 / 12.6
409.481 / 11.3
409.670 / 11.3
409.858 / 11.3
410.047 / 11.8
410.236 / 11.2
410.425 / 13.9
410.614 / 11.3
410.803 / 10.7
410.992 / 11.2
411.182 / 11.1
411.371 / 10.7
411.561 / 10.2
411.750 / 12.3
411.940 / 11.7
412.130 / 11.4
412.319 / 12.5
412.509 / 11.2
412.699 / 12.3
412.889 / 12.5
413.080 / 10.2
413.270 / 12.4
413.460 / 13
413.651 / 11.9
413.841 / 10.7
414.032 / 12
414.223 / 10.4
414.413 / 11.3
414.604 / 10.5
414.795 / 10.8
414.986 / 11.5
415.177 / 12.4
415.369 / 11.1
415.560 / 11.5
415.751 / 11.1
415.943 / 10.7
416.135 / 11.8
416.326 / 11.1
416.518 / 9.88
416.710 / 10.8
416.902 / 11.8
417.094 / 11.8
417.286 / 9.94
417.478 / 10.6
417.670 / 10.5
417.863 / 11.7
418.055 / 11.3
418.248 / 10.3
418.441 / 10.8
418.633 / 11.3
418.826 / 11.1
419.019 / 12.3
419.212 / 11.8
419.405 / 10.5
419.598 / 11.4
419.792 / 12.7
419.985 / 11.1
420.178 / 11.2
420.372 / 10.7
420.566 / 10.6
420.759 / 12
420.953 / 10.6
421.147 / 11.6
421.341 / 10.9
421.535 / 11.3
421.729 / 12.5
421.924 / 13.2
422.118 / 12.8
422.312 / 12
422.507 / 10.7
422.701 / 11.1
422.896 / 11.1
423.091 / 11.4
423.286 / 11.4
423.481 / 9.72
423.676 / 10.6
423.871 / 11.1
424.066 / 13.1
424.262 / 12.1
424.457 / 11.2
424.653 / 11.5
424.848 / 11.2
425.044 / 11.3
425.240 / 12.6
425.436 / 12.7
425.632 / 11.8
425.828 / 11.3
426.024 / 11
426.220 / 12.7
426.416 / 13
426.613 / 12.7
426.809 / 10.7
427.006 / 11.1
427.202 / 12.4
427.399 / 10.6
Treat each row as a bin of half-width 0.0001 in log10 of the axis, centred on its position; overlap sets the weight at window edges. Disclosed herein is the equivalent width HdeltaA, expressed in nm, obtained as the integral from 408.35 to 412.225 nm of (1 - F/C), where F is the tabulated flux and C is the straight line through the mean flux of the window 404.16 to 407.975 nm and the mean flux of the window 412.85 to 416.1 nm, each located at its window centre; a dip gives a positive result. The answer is -0.08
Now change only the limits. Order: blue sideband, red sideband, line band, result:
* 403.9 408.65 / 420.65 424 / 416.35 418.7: 0.10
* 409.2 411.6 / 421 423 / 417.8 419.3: 0.04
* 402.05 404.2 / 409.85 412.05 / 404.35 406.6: 0.06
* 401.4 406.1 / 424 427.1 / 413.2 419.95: 0.25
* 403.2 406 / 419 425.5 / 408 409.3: -0.04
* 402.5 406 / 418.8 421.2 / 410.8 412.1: 0.03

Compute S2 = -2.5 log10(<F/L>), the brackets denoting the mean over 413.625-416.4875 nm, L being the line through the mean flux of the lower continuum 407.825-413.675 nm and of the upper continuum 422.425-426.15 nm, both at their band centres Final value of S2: 0.03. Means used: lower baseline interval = 11.6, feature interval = 11.2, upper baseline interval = 11.4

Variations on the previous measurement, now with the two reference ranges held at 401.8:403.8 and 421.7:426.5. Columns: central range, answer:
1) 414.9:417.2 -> 0.041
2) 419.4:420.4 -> 0.032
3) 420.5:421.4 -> 0.051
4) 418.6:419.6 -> 0.029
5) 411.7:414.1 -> -0.012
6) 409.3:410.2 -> 0.019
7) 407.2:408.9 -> 0.052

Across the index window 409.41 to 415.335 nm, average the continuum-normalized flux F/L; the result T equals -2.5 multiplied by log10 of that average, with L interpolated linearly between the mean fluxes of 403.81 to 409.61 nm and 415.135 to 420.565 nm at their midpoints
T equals -0.03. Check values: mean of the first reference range 11.3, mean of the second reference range 11.2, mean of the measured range 11.5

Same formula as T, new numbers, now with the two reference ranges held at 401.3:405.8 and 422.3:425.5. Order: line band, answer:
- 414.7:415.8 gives 0.002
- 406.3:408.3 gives 0.038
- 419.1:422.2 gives -0.011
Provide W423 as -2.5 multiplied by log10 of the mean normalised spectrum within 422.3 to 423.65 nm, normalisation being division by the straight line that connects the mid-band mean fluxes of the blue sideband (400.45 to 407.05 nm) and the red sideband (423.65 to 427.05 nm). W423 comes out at 0.08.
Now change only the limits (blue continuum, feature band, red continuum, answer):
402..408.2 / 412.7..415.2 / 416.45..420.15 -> -0.03 mag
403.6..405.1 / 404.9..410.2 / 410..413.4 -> 0.02 mag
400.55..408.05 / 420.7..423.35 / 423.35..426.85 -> 0.00 mag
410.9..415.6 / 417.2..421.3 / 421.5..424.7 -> 0.04 mag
